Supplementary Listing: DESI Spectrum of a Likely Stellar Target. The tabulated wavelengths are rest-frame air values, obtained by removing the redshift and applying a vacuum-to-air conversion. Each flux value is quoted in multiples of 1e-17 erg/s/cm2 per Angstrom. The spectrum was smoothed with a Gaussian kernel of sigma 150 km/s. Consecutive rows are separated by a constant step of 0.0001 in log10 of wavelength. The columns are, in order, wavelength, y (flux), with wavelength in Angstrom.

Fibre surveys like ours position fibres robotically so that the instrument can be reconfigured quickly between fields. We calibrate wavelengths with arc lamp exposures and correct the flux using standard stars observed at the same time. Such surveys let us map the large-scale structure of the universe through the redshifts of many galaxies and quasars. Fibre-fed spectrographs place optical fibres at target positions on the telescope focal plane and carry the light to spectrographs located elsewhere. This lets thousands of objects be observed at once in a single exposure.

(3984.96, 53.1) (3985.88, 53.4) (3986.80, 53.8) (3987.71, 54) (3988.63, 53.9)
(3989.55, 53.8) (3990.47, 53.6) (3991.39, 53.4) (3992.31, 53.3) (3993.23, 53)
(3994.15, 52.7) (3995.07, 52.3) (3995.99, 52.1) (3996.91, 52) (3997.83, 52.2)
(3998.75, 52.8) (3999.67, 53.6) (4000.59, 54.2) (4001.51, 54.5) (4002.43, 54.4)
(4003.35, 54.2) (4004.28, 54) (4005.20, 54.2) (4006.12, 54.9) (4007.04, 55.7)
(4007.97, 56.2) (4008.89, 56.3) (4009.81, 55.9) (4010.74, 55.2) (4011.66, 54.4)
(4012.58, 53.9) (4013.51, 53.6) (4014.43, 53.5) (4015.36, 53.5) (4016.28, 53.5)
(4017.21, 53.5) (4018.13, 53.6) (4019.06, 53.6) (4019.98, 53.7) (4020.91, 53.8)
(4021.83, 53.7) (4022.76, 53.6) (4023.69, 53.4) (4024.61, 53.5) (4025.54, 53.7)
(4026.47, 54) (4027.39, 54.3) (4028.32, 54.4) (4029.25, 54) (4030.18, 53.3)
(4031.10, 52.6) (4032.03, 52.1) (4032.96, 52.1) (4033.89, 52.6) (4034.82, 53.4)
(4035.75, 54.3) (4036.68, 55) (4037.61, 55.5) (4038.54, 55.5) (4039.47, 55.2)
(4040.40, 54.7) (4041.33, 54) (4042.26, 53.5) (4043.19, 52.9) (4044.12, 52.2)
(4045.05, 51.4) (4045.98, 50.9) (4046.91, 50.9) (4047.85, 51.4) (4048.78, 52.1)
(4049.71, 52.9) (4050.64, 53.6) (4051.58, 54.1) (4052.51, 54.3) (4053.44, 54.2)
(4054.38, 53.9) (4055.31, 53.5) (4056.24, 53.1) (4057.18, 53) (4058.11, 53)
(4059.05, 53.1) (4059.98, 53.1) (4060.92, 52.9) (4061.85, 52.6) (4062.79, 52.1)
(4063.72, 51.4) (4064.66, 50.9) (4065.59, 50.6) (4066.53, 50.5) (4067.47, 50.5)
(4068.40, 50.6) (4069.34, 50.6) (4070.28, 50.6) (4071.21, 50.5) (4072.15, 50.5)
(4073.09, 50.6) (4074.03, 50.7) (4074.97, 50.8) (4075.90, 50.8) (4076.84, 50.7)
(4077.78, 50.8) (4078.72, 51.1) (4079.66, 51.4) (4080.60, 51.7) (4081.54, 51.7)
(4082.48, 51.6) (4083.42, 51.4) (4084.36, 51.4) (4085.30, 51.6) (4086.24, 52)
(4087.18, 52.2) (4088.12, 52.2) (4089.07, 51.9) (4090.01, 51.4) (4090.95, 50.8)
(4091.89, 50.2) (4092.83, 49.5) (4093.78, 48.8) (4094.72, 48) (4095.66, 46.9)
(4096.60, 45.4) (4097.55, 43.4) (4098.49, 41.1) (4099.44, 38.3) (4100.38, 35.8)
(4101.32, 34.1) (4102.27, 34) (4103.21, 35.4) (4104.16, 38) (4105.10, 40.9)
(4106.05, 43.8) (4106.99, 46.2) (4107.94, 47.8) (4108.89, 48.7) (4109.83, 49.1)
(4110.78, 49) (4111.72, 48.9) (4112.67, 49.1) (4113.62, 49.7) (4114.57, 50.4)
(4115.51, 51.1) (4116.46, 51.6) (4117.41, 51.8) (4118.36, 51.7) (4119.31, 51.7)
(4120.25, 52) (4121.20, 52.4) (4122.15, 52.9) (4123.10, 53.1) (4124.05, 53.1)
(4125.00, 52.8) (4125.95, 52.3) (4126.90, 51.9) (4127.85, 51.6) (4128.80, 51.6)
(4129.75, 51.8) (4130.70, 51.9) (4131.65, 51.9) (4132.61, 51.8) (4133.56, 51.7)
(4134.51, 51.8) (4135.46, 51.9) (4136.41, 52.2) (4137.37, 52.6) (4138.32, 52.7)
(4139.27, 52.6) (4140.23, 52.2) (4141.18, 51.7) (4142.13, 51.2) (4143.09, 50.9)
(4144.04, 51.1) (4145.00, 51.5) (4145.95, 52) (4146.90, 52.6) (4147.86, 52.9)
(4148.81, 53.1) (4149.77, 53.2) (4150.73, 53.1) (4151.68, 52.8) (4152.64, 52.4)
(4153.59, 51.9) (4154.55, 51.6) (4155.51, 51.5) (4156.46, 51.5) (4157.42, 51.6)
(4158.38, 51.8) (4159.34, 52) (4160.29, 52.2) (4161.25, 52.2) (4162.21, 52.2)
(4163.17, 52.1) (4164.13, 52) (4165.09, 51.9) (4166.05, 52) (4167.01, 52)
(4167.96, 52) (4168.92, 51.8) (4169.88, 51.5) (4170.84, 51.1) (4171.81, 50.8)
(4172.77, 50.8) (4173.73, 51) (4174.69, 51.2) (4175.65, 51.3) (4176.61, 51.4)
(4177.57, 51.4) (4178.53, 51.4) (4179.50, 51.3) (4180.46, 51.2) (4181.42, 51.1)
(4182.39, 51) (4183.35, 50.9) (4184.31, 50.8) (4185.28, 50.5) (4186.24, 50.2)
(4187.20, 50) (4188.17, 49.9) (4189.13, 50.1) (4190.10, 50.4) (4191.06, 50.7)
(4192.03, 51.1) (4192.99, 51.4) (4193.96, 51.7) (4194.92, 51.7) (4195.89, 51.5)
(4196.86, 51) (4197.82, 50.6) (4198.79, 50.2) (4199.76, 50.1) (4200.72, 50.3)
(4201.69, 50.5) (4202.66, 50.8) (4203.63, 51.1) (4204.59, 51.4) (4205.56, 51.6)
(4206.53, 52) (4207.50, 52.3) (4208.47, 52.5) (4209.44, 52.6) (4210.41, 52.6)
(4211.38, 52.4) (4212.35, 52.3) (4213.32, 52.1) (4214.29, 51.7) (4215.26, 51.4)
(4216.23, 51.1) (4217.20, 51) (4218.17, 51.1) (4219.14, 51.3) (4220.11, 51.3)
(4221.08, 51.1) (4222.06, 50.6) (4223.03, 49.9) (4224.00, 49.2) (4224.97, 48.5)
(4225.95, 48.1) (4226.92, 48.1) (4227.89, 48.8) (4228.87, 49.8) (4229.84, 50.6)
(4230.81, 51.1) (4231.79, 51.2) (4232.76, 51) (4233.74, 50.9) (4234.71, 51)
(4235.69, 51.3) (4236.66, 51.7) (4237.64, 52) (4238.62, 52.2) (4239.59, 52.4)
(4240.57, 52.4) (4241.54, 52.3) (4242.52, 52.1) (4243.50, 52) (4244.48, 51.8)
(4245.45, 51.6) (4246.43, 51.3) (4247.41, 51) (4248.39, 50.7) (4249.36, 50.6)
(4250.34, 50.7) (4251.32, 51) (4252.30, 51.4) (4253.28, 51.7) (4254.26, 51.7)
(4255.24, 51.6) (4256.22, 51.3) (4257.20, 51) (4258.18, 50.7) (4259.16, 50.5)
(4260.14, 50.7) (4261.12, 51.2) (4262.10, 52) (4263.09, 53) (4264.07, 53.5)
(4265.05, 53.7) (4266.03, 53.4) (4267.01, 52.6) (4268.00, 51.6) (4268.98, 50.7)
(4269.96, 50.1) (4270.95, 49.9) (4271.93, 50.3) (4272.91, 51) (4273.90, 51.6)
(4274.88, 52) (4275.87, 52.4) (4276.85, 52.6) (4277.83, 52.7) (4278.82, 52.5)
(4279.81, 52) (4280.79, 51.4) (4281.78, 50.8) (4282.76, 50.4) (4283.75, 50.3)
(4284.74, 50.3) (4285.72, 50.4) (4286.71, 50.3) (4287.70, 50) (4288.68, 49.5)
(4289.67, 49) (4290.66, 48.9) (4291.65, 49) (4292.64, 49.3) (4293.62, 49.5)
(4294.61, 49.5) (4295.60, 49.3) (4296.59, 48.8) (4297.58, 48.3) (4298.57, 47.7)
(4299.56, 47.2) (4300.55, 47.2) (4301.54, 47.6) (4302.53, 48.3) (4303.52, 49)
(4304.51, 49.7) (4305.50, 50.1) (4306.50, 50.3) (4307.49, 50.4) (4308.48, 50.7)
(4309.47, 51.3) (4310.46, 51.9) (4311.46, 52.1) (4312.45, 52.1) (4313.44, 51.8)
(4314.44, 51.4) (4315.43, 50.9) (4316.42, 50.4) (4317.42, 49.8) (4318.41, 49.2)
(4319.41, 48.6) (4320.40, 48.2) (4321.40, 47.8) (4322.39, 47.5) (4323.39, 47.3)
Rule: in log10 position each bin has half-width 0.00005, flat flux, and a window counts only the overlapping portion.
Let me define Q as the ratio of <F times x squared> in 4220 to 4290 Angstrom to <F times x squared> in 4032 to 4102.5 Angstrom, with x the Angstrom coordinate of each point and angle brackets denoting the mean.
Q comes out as 1.10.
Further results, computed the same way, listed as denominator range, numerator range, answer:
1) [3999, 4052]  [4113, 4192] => 1.02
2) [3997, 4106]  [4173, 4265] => 1.08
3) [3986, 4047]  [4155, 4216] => 1.04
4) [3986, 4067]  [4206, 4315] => 1.07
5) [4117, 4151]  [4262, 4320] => 1.04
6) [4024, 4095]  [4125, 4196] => 1.04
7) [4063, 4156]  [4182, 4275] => 1.09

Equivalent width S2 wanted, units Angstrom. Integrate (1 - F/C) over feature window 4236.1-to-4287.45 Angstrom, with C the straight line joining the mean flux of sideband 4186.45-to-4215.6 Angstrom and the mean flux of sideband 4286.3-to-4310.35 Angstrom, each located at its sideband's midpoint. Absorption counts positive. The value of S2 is -1.5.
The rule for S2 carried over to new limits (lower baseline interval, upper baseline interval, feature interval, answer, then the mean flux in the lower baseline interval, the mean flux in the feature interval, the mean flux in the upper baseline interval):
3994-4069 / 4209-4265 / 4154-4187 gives 0.30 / 53.4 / 51.4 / 51.2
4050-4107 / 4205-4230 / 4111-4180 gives -2.41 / 49.2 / 51.8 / 50.9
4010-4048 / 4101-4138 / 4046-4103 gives 1.56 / 53.5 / 50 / 49.2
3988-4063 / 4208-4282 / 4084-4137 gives 4.09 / 53.6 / 48.6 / 51.3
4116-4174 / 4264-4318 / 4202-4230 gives 0.17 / 52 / 50.9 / 50.5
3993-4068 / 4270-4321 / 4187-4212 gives 0.06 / 53.4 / 51.2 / 50.1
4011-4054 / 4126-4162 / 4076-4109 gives 3.65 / 53.5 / 46.9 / 52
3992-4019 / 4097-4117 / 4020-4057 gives -1.98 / 53.9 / 53.4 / 44.1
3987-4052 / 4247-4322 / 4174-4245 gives 0.49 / 53.6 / 51.1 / 50.5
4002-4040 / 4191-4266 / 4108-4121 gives 0.61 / 54.1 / 50.3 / 51.2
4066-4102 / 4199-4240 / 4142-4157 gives -0.65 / 48.9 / 52.1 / 51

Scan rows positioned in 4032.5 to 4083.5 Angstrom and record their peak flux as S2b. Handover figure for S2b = 55.5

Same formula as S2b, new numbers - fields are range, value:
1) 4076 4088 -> 52.2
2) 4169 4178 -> 51.5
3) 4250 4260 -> 51.7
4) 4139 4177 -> 53.2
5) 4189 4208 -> 52.3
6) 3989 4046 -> 56.3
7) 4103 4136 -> 53.1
